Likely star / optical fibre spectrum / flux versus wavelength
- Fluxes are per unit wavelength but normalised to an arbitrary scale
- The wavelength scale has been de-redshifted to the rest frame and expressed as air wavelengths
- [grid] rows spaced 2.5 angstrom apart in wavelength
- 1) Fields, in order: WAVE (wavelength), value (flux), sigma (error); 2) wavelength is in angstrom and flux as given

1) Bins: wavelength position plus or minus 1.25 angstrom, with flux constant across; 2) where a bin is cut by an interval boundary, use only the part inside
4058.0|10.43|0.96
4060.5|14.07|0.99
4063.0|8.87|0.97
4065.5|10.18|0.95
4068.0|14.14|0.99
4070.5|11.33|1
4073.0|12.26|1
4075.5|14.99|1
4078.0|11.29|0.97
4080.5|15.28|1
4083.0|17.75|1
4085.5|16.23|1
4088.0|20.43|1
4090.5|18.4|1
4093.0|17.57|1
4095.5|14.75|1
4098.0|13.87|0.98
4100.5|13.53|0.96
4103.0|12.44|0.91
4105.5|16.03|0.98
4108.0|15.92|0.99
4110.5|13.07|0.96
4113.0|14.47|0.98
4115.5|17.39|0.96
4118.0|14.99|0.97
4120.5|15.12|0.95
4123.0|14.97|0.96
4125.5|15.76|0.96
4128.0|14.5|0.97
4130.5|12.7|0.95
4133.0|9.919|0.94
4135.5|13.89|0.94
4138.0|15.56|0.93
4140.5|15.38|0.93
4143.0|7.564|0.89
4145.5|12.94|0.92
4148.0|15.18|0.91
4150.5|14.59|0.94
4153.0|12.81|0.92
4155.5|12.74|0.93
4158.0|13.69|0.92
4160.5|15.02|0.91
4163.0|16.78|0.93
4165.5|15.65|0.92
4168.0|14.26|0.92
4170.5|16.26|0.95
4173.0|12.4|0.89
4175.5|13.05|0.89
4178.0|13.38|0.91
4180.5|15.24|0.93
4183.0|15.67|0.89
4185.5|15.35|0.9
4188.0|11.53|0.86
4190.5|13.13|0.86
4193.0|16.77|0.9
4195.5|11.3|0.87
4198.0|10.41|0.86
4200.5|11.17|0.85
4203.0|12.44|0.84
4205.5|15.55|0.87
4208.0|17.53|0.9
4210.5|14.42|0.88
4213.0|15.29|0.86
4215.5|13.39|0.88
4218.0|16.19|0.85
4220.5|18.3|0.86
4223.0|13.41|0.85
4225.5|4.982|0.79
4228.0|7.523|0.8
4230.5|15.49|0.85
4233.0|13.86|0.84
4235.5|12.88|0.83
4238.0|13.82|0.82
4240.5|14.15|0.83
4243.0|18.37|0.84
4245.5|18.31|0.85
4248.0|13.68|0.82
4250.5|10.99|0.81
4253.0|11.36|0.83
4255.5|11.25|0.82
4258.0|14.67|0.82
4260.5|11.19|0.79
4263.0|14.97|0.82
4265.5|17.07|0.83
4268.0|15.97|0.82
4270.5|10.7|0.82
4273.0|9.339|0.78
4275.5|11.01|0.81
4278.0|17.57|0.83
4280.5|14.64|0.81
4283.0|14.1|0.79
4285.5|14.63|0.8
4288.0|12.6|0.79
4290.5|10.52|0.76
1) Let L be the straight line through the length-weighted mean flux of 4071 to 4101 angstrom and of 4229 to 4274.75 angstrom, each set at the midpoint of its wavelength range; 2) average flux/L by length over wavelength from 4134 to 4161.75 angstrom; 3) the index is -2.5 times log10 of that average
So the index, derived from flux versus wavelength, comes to 0.10 mag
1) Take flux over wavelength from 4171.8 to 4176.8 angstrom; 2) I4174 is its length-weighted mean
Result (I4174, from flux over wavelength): 12.7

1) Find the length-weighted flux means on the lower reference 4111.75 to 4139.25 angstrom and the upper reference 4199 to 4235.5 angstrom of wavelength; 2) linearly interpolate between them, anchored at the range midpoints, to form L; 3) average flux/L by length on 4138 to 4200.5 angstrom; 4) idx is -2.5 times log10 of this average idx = 0.02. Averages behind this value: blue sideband 14.5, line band 13.8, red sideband 13.5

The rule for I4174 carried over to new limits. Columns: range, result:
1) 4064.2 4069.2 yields 12.1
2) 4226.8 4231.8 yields 11.6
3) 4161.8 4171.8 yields 15.7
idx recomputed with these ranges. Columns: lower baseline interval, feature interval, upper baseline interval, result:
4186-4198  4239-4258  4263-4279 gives -0.05 mag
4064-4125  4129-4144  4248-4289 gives 0.15 mag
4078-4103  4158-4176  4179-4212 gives -0.02 mag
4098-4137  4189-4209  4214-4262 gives 0.02 mag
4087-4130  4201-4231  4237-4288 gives 0.06 mag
